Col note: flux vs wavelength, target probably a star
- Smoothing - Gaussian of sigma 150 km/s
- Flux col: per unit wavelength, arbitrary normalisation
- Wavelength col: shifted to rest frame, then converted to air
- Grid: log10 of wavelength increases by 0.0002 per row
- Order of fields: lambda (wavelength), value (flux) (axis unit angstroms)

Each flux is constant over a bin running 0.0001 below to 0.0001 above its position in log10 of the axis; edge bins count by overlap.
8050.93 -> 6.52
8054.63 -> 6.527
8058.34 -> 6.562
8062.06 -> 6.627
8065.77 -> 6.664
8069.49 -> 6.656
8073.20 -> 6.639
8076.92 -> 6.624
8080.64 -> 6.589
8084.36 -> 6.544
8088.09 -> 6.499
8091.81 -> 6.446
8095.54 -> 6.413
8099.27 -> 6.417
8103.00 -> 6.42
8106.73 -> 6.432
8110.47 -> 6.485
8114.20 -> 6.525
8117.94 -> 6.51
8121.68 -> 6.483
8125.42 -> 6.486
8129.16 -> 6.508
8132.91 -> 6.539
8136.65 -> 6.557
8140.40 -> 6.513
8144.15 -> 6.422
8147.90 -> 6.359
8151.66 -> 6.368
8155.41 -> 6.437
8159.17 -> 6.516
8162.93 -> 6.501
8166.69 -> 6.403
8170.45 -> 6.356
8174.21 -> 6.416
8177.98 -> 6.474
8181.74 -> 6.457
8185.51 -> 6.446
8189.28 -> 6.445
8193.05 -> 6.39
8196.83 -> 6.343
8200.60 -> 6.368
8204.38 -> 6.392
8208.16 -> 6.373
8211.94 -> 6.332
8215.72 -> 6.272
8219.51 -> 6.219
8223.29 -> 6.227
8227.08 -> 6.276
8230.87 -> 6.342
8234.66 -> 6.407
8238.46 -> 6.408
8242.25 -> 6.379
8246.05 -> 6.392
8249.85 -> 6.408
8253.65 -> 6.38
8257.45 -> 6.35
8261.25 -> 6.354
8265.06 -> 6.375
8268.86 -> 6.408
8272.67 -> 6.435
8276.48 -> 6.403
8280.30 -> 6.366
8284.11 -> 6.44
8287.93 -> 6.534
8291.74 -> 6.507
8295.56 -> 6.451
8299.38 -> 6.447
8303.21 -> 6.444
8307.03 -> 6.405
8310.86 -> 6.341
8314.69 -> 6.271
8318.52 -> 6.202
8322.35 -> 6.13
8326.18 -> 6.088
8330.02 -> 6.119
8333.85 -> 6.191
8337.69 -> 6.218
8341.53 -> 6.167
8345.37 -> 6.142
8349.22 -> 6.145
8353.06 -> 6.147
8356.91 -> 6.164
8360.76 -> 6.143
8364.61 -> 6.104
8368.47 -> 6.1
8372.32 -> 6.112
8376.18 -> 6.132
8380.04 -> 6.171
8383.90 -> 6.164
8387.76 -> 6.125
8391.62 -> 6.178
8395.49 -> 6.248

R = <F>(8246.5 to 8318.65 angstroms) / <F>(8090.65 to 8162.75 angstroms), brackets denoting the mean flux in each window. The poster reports 1.0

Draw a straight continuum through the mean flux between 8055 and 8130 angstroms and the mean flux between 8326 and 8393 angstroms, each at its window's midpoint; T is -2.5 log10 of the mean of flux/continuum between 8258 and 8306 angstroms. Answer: -0.03 mag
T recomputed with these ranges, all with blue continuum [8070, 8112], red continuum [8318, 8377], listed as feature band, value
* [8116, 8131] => -0.01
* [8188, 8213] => 0.00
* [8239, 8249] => -0.02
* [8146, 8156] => 0.01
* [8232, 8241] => -0.02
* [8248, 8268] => -0.02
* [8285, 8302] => -0.04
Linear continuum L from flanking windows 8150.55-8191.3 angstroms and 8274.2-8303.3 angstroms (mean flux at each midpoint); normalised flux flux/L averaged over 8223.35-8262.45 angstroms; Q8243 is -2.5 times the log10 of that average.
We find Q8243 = 0.01 mag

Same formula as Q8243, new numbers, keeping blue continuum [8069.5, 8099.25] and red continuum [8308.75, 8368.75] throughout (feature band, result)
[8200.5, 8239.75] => 0.003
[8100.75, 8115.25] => 0.007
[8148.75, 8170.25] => -0.001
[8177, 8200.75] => -0.006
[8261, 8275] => -0.022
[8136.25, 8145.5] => -0.006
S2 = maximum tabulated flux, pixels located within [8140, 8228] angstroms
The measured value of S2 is 6.516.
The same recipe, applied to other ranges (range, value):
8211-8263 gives 6.408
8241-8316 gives 6.534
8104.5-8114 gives 6.485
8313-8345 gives 6.271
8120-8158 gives 6.557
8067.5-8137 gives 6.656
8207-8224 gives 6.373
